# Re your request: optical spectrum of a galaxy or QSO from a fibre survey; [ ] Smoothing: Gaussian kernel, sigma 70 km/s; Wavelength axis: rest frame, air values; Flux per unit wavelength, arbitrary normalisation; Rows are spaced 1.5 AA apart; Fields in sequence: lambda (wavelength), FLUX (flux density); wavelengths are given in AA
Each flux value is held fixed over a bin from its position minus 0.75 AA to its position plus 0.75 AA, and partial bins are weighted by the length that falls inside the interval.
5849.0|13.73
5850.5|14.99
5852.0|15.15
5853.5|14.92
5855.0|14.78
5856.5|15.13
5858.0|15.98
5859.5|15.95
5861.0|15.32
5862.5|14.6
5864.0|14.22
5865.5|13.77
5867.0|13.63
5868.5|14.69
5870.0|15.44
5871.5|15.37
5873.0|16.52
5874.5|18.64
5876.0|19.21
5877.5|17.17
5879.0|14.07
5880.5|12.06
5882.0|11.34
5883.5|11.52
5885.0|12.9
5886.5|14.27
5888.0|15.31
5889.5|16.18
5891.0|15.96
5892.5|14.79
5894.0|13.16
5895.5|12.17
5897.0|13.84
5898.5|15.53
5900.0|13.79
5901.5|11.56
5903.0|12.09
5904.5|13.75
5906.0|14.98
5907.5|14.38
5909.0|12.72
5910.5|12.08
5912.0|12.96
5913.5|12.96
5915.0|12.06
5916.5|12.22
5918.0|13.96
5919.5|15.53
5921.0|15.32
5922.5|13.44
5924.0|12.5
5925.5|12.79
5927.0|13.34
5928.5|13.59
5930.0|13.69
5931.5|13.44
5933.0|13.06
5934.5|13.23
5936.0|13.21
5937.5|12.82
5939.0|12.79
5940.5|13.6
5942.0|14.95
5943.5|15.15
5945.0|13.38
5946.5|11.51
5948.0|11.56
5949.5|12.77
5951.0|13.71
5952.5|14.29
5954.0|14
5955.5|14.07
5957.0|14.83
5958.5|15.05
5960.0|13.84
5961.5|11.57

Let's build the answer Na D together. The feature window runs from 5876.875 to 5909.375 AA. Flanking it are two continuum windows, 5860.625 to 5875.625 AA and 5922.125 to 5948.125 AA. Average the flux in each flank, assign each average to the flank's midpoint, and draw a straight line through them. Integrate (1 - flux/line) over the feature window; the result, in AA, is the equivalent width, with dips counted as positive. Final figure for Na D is 1.7 AA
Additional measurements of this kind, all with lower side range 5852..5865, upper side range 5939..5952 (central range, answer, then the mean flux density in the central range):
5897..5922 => 1.0 AA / 13.5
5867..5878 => -1.3 AA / 16.5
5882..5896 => 0.5 AA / 13.9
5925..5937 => 0.3 AA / 13.3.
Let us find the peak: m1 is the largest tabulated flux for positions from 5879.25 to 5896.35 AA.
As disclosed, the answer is 16.18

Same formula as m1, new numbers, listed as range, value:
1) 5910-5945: 15.53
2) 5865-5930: 19.21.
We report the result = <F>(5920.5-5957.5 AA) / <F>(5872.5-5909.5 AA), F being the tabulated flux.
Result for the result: 0.94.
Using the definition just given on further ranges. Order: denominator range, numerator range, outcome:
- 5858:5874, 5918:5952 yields 0.89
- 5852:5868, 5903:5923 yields 0.91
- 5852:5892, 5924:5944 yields 0.90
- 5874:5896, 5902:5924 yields 0.92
